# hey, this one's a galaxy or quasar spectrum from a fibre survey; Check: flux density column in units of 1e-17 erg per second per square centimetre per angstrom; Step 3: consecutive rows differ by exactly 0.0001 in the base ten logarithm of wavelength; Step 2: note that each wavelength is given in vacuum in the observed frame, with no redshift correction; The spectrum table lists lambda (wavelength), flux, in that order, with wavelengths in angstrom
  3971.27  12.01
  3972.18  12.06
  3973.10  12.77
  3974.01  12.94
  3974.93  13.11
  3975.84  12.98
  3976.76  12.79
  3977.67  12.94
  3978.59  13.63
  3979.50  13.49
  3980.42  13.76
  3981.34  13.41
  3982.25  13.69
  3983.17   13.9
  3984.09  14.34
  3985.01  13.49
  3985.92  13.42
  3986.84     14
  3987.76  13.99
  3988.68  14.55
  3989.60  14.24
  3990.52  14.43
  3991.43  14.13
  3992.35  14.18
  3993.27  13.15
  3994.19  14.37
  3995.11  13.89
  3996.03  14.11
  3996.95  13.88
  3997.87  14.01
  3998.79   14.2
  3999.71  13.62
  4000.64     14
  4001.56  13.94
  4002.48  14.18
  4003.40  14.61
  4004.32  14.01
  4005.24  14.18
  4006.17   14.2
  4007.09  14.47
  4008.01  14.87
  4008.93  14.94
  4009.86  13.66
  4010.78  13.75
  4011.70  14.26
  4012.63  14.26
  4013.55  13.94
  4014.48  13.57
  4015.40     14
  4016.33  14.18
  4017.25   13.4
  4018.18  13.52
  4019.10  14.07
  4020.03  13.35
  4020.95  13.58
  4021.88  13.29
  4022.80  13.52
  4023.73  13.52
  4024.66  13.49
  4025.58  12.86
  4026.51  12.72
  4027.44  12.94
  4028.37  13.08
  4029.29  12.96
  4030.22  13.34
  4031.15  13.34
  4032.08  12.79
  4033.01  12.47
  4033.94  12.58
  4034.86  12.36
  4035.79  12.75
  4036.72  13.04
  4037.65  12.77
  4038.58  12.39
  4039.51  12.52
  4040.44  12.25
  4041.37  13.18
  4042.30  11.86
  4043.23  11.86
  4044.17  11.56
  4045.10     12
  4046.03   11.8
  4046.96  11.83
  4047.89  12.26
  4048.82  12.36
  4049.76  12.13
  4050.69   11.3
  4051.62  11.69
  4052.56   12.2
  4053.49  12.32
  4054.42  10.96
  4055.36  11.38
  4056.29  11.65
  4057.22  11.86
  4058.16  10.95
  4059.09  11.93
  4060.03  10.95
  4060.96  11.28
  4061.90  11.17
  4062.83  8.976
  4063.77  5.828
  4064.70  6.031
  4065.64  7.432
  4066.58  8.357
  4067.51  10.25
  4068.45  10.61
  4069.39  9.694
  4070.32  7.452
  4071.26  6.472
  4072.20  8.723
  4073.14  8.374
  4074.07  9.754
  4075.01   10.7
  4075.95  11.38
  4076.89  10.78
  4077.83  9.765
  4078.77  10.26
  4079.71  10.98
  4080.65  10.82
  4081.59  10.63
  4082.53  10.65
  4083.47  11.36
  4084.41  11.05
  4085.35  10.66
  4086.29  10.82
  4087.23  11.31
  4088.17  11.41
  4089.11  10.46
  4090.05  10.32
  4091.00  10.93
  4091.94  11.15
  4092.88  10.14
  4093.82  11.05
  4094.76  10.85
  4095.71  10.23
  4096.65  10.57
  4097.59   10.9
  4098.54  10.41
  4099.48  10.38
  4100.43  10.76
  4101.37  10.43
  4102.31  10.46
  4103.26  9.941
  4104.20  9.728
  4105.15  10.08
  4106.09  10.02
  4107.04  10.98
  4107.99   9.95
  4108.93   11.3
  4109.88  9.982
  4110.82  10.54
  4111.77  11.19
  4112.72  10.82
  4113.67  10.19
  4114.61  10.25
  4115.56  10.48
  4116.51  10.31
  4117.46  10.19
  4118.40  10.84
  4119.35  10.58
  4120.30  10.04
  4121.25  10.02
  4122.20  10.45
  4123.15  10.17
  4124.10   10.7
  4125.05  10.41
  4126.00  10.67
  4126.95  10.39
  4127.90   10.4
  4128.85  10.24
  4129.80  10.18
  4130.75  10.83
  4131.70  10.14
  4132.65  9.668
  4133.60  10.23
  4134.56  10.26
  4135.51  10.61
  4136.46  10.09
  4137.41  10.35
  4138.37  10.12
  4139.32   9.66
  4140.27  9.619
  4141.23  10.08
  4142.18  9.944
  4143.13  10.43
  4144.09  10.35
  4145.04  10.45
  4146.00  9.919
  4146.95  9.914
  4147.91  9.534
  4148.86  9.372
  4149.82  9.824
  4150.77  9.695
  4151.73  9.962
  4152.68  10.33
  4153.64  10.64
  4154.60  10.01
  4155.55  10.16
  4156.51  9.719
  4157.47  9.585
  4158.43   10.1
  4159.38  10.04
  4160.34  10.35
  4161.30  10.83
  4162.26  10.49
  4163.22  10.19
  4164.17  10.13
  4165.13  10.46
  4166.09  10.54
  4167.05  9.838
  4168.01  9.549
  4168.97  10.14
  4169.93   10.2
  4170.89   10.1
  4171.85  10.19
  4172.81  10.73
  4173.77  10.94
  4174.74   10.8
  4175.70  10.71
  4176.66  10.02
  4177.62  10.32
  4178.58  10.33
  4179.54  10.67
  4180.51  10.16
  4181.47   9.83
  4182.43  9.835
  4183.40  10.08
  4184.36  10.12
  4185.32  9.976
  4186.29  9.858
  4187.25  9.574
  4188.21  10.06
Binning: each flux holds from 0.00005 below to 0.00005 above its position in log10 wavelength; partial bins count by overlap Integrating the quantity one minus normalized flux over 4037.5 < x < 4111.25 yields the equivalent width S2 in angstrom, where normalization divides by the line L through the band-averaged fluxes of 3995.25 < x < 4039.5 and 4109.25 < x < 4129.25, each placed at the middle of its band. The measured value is 7.2 angstrom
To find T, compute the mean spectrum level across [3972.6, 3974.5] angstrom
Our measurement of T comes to 12.8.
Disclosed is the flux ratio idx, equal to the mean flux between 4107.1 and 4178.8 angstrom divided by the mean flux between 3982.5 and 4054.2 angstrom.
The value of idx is 0.77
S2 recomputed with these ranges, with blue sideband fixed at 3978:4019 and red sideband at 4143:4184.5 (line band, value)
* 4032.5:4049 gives 0.9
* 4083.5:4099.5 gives 1.4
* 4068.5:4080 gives 2.5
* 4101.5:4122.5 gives 1.8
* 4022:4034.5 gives 0.2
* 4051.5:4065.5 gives 2.3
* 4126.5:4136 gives 0.5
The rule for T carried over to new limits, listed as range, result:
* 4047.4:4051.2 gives 12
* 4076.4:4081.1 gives 10.5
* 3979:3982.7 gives 13.6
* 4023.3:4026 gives 13.3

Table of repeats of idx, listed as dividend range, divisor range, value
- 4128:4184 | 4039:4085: 0.96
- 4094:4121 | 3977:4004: 0.75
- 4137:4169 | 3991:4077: 0.82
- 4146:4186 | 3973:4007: 0.73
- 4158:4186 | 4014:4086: 0.89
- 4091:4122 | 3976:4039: 0.77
